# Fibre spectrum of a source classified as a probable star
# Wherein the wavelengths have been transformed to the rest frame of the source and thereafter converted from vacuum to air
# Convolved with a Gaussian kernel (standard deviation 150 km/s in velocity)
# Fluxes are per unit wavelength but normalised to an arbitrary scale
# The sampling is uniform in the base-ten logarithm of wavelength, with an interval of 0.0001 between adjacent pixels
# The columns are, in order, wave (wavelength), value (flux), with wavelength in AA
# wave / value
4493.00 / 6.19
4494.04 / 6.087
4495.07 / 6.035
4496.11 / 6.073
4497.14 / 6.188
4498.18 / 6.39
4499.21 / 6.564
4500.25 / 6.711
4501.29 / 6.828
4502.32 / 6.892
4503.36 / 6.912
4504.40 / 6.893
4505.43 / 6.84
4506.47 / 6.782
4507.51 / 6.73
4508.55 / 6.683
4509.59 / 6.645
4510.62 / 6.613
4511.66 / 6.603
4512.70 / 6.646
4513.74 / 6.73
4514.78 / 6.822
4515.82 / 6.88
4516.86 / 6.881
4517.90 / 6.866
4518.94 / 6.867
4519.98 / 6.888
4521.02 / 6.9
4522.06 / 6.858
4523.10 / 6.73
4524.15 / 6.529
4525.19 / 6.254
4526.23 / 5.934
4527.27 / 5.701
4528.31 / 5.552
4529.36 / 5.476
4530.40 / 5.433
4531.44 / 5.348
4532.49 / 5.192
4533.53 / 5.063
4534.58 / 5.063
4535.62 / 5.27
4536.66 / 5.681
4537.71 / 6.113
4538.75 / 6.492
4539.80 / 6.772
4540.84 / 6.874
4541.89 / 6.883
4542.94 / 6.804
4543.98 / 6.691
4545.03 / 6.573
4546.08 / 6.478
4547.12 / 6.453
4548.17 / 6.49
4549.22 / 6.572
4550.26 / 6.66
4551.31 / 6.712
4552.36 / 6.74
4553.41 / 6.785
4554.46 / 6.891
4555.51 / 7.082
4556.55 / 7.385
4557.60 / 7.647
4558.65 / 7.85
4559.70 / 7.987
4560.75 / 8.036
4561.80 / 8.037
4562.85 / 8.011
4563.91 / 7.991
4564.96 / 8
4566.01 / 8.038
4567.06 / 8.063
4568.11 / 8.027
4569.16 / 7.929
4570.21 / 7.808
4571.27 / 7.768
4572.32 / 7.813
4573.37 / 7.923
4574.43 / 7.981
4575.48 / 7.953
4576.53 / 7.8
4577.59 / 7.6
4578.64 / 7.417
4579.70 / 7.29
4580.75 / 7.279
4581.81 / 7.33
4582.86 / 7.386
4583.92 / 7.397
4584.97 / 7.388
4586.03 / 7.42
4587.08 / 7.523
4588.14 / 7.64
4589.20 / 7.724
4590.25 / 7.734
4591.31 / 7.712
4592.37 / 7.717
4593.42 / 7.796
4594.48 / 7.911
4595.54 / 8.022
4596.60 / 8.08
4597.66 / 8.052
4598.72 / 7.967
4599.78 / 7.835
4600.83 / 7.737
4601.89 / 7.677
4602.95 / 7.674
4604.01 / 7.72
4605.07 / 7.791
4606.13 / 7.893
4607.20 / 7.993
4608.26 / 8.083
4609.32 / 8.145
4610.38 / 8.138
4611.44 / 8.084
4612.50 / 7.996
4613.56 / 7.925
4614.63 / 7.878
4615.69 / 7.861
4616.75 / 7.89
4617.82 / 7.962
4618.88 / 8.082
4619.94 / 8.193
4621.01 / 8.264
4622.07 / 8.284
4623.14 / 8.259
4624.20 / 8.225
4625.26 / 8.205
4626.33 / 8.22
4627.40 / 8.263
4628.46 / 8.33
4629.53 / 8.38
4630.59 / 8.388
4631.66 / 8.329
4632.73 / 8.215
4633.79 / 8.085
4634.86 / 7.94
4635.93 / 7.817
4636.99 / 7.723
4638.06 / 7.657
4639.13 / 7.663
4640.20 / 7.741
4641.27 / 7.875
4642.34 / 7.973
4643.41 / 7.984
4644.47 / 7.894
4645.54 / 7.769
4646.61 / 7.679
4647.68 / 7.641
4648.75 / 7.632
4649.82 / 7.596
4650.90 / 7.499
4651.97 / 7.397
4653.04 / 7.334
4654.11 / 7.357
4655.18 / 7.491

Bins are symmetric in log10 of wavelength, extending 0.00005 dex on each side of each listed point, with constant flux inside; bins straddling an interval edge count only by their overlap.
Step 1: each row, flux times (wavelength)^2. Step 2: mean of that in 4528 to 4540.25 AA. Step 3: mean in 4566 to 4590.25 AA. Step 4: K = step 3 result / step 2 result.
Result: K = 1.39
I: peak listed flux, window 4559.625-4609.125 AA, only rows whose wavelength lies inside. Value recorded 8.083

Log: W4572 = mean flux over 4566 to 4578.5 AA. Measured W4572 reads 7.87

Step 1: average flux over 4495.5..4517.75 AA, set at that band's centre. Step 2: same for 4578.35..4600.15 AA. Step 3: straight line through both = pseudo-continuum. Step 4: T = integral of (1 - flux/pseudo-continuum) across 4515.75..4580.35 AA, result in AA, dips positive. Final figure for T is 2.5 AA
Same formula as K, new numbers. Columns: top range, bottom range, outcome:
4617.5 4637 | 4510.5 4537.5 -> 1.39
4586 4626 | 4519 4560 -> 1.27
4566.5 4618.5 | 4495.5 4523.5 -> 1.20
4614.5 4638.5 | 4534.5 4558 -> 1.27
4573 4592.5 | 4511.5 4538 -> 1.26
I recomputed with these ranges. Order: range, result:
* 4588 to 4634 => 8.388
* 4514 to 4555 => 6.9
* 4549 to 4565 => 8.037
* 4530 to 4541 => 6.874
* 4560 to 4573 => 8.063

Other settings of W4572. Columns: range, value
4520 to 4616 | 7.23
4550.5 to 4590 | 7.61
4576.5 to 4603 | 7.66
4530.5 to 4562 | 6.59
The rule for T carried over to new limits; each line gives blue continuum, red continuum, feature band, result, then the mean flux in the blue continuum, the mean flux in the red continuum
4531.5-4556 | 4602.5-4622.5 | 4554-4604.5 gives -3.9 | 6.34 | 7.99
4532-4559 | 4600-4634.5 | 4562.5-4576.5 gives -1.8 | 6.5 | 8.07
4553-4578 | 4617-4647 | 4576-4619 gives 0.8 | 7.77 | 8.05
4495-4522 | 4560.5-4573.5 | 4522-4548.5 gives 4.3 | 6.7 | 7.96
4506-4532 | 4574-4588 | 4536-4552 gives 0.8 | 6.45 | 7.52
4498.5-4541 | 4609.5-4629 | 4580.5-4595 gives 0.0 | 6.37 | 8.11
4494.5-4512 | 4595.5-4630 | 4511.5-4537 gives 2.6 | 6.61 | 8.03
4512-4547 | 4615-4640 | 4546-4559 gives -0.4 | 6.28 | 8.09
